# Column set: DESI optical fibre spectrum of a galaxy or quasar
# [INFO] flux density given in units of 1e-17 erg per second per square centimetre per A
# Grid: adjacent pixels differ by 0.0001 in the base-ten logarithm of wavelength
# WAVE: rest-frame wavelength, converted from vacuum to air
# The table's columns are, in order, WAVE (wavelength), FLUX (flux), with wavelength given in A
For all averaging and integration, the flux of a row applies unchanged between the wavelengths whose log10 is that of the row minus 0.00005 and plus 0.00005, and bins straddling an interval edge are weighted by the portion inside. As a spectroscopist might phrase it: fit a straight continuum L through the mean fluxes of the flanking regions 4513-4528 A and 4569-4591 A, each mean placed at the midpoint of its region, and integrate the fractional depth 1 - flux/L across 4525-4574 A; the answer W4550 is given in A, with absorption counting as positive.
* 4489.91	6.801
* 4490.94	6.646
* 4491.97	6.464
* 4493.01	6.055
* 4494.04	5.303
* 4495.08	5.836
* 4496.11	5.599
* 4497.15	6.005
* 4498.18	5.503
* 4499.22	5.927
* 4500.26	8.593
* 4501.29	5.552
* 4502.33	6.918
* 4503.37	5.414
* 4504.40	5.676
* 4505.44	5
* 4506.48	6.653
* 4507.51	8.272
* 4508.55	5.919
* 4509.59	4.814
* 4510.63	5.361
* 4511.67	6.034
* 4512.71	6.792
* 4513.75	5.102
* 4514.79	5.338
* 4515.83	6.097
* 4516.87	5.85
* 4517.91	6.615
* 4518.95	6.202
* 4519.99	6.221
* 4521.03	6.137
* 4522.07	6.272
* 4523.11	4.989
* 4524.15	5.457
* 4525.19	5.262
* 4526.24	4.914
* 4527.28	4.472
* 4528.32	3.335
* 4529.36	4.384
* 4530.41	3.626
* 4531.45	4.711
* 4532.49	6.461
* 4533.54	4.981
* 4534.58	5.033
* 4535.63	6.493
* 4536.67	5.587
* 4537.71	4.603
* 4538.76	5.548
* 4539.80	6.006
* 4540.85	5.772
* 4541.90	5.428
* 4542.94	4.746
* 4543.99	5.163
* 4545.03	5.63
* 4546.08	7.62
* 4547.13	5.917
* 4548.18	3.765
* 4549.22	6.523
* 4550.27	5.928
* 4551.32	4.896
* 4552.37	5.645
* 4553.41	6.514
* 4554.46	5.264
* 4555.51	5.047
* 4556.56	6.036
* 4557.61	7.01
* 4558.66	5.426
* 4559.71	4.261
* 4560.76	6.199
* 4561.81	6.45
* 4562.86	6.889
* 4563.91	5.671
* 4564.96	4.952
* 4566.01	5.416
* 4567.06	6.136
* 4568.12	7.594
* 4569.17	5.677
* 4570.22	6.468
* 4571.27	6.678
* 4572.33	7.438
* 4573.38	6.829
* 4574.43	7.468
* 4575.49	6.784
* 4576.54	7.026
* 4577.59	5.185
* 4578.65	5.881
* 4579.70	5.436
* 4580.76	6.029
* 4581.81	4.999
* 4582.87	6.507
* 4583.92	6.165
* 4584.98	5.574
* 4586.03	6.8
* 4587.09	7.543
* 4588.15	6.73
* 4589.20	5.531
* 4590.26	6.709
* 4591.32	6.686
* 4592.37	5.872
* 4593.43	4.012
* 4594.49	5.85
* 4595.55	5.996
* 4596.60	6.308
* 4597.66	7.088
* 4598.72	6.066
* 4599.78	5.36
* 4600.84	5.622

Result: 3.0 A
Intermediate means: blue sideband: 5.63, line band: 5.63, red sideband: 6.37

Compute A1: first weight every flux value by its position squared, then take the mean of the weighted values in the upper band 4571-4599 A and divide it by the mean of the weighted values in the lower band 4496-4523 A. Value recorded 1.07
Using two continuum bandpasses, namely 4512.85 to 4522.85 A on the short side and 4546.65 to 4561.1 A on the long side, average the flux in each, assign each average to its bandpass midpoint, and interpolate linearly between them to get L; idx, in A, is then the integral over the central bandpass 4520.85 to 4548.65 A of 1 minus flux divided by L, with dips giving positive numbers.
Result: 2.6 A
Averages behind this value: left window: 5.99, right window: 5.59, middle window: 5.26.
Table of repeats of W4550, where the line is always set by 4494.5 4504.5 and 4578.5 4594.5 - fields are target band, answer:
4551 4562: 0.7 A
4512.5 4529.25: 1.6 A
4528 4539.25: 2.0 A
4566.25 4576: -1.1 A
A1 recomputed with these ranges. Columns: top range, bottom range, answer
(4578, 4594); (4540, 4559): 1.08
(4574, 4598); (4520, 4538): 1.23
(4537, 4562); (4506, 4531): 1.02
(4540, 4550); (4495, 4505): 0.94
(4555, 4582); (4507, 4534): 1.13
